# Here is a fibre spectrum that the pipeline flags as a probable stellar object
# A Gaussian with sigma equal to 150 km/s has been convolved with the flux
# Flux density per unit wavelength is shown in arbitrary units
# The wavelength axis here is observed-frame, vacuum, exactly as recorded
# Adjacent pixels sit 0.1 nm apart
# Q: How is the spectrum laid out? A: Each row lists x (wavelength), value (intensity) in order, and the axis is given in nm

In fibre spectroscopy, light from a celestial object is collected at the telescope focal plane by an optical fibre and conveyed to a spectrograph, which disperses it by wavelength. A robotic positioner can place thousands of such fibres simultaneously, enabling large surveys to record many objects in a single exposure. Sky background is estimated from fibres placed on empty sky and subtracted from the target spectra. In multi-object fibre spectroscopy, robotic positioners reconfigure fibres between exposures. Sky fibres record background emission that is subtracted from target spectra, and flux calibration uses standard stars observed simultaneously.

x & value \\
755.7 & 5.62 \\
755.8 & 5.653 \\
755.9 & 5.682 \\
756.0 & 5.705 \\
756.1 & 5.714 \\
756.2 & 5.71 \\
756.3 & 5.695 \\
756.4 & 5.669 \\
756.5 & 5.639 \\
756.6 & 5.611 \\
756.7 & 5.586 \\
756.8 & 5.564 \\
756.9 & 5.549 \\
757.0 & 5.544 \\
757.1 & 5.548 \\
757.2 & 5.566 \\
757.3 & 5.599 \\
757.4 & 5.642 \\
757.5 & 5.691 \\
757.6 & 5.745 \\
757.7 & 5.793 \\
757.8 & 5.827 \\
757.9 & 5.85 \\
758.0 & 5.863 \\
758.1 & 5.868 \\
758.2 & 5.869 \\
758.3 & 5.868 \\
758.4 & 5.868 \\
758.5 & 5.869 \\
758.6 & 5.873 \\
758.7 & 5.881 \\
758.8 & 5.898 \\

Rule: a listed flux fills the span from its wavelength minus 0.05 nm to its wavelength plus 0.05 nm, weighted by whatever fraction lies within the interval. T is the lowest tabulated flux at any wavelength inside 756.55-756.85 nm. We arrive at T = 5.564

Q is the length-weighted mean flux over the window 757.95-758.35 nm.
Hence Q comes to 5.87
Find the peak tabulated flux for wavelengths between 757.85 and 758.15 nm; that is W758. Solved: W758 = 5.868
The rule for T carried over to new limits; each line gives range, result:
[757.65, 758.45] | 5.793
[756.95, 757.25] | 5.544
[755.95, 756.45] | 5.669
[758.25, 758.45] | 5.868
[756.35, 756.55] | 5.639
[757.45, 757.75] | 5.691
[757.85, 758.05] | 5.85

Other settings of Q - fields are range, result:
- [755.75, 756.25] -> 5.69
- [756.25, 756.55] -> 5.67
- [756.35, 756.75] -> 5.63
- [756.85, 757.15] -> 5.55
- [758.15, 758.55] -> 5.87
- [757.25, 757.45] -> 5.62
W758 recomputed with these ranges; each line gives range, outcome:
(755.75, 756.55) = 5.714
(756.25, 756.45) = 5.695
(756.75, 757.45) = 5.642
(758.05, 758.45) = 5.869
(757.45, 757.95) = 5.85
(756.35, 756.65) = 5.669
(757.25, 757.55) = 5.691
